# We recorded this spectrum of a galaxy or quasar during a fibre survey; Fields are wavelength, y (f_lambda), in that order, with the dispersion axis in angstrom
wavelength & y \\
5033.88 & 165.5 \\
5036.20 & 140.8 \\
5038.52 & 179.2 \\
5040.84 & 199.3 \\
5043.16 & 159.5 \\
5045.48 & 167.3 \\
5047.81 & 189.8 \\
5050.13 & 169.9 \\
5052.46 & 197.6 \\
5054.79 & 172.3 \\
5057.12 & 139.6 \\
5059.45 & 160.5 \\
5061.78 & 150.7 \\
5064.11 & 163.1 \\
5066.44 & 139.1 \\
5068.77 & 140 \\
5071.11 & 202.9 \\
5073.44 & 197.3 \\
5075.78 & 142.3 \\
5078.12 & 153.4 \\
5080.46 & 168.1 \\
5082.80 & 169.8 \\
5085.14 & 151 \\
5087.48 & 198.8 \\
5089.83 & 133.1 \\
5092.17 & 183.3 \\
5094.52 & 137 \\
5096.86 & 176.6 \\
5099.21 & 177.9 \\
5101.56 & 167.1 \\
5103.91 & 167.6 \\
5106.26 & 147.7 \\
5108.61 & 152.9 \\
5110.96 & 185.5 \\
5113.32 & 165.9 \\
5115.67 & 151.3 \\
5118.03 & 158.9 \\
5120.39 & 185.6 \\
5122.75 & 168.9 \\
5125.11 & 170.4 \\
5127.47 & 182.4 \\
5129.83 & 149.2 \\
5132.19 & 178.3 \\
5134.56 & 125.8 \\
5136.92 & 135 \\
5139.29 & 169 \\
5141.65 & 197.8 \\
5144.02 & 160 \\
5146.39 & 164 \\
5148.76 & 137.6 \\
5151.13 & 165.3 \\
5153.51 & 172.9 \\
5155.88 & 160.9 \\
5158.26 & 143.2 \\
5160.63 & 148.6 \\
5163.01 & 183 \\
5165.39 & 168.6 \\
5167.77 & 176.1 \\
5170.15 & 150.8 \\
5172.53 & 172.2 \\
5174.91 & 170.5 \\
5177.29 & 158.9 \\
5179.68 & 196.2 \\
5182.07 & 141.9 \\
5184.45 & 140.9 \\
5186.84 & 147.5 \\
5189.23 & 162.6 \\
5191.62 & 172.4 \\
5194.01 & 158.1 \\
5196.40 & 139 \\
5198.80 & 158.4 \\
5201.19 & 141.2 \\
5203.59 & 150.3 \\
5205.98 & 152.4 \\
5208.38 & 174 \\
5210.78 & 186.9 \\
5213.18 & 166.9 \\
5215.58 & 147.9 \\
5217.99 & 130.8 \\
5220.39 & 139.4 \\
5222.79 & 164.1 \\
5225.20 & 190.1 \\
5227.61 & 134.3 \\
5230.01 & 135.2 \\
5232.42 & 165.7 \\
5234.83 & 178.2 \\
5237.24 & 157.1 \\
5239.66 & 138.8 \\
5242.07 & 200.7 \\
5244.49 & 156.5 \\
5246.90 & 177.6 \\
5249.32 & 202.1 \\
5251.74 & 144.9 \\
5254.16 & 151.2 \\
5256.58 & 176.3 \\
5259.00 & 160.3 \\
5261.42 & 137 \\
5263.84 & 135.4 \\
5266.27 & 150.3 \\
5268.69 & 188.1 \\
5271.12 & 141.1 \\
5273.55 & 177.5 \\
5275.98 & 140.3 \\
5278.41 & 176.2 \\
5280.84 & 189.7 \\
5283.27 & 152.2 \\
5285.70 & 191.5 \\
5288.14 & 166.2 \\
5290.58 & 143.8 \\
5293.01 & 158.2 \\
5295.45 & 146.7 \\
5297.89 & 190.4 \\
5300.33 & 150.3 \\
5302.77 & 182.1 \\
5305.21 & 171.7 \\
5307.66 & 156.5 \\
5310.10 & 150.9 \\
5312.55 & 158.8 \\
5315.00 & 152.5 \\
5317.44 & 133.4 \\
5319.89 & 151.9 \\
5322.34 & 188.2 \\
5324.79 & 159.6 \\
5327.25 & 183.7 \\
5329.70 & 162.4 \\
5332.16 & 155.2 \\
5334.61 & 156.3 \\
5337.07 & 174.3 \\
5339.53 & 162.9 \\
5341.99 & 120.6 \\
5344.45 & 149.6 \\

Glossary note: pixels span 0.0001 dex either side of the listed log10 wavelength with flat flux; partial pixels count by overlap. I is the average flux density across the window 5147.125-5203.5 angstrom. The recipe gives 159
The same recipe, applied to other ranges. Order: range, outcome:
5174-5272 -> 159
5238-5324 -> 163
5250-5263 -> 155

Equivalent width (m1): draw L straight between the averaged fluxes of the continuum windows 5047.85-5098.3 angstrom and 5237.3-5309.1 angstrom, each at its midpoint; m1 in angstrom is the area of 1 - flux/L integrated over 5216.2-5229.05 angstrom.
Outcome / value 1.0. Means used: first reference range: 165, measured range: 151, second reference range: 164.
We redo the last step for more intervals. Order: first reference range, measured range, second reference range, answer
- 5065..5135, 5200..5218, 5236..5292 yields 0.6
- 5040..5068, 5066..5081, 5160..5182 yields 0.2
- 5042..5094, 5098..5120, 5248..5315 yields 0.0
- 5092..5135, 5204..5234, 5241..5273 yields 1.2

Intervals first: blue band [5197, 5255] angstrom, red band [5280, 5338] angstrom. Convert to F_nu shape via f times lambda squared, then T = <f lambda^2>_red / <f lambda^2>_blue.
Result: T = 1.05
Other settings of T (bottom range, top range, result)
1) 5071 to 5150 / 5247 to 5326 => 1.05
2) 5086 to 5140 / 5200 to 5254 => 1.02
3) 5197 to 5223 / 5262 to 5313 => 1.08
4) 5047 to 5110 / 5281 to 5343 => 1.07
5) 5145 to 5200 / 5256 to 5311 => 1.06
